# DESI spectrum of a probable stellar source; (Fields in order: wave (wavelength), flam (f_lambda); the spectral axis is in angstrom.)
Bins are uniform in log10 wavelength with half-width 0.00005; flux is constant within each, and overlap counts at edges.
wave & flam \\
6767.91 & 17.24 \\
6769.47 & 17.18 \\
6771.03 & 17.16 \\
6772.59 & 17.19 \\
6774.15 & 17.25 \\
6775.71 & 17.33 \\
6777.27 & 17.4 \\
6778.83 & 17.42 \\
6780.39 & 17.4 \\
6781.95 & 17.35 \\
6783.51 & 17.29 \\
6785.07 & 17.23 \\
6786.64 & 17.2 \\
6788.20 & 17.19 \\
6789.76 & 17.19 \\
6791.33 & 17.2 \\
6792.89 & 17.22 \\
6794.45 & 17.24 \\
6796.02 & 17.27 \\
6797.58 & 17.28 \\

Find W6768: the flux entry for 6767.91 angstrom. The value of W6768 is 17.24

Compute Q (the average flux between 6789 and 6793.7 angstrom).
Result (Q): 17.2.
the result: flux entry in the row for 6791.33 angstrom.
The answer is 17.2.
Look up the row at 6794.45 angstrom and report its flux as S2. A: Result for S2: 17.24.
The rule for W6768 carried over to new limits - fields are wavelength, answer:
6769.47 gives 17.18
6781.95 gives 17.35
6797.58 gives 17.28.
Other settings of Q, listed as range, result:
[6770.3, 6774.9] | 17.2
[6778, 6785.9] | 17.3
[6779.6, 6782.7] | 17.4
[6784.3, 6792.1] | 17.2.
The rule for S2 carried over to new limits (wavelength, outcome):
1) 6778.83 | 17.42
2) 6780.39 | 17.4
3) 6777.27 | 17.4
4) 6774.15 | 17.25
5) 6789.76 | 17.19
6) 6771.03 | 17.16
